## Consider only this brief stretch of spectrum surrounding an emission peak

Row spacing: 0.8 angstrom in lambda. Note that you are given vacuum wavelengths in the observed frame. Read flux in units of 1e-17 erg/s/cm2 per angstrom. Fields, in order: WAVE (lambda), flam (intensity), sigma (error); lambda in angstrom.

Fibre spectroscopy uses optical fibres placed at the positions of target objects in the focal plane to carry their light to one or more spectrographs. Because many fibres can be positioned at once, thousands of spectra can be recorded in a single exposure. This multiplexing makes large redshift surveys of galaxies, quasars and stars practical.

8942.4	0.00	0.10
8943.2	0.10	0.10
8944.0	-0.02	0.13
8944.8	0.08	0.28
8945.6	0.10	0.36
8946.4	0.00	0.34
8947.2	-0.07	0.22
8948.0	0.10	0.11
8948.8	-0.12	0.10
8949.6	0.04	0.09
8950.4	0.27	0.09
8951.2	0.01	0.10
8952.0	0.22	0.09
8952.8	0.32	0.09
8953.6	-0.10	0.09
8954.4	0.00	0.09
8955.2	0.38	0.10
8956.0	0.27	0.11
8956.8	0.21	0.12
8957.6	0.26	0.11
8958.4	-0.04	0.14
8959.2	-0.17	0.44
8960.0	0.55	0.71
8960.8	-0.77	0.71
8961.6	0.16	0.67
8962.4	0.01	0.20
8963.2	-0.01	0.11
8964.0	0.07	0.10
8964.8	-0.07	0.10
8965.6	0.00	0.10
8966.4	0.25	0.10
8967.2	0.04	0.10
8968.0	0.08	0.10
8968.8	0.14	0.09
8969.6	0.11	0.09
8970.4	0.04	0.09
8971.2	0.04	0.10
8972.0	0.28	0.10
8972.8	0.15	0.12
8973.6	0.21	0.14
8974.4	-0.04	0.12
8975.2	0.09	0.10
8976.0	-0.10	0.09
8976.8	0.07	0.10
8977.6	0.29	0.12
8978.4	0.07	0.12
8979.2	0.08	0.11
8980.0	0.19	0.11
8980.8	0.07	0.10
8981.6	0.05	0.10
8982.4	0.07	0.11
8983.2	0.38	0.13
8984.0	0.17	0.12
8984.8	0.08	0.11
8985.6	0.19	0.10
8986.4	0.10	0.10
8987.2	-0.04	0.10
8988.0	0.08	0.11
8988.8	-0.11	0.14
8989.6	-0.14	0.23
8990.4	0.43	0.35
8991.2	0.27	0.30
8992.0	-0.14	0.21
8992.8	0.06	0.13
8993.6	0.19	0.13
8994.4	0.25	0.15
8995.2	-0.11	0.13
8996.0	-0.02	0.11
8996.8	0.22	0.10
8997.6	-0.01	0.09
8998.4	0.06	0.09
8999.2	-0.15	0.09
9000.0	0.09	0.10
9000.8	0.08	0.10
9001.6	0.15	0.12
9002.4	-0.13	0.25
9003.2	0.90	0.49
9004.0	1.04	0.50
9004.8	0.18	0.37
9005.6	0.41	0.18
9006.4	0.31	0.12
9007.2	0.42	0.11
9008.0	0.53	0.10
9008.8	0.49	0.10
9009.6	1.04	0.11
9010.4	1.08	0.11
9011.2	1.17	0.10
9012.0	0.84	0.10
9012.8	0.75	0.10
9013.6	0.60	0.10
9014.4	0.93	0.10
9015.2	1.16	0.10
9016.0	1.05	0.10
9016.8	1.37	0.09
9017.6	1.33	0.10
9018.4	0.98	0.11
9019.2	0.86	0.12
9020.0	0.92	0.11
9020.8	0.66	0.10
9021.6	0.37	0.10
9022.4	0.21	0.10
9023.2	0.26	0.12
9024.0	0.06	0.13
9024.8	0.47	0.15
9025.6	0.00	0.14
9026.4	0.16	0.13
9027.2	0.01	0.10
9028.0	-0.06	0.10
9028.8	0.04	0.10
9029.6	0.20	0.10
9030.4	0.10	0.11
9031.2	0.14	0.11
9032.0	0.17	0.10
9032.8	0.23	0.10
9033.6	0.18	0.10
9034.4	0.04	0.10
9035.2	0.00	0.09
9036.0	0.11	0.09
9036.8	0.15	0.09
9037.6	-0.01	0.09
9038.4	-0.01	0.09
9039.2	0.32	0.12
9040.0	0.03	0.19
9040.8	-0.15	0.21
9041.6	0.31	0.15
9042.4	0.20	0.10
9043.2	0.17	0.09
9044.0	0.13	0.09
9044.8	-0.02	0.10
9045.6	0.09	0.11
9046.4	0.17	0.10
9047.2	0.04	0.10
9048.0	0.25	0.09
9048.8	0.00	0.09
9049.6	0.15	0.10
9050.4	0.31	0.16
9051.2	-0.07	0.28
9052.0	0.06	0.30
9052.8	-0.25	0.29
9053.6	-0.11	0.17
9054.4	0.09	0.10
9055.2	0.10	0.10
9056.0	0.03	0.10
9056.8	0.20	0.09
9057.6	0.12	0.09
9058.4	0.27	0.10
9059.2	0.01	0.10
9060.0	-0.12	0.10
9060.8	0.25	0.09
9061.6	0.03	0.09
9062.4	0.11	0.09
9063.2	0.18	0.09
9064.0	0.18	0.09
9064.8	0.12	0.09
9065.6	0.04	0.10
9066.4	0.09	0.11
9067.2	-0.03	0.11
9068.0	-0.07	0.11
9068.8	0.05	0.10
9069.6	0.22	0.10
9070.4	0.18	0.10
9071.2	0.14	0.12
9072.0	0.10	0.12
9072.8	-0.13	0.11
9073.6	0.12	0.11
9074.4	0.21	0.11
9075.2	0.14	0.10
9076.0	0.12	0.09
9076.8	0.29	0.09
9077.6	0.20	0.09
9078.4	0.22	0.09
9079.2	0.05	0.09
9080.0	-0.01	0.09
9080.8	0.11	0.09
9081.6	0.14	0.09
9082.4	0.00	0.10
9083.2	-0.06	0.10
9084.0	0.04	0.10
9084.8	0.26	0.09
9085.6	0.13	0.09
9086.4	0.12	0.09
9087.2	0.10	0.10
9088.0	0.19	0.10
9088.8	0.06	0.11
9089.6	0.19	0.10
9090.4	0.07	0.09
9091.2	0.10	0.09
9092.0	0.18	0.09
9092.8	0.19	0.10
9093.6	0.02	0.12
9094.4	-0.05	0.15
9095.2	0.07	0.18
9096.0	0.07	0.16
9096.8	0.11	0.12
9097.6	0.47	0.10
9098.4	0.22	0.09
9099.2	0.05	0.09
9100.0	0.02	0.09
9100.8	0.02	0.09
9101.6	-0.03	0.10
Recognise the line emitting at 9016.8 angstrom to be [O II] 3727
